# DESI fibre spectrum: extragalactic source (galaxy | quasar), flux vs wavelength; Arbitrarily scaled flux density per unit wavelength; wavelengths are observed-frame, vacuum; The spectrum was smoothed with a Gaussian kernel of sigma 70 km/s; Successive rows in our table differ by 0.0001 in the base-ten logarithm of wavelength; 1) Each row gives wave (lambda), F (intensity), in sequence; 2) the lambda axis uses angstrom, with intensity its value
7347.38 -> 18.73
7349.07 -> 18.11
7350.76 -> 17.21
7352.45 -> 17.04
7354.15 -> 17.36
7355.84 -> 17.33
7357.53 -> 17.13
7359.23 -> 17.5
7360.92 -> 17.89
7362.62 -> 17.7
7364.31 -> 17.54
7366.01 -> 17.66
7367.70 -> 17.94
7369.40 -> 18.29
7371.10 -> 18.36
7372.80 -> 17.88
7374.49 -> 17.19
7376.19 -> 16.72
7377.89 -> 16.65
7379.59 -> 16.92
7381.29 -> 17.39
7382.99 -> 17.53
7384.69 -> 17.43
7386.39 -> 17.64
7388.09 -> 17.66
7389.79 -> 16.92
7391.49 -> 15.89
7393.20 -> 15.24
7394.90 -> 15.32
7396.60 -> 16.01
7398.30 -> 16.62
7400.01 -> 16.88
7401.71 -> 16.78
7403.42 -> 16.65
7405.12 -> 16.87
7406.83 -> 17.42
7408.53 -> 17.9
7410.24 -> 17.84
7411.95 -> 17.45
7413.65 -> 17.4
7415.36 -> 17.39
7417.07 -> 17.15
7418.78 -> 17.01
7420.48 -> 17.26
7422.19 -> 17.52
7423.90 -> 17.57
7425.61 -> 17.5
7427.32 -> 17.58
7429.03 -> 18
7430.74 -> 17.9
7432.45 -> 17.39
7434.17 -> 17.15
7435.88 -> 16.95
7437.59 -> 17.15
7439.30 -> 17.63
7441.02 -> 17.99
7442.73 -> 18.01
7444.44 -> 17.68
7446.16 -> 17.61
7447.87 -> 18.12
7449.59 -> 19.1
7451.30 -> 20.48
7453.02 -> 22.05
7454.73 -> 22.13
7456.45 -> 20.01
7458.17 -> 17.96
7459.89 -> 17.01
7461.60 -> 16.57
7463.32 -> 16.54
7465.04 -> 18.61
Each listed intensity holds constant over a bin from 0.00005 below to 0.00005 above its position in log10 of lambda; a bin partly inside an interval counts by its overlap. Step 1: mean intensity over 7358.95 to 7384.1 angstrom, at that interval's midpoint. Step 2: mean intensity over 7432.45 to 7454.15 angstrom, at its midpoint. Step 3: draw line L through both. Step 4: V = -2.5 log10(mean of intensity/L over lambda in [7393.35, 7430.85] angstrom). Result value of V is 0.05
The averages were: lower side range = 17.5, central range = 17.1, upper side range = 18.3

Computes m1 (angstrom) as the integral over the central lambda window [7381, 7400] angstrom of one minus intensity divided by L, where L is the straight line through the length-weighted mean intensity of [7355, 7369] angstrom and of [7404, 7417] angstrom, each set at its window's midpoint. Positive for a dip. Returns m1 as 0.89 angstrom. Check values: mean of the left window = 17.6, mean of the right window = 17.4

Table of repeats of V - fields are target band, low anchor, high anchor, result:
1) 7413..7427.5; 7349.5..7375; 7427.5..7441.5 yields 0.01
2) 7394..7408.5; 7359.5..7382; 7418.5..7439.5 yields 0.05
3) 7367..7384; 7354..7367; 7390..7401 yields -0.04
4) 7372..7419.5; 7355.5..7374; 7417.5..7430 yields 0.04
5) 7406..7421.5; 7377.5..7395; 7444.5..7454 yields 0.03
